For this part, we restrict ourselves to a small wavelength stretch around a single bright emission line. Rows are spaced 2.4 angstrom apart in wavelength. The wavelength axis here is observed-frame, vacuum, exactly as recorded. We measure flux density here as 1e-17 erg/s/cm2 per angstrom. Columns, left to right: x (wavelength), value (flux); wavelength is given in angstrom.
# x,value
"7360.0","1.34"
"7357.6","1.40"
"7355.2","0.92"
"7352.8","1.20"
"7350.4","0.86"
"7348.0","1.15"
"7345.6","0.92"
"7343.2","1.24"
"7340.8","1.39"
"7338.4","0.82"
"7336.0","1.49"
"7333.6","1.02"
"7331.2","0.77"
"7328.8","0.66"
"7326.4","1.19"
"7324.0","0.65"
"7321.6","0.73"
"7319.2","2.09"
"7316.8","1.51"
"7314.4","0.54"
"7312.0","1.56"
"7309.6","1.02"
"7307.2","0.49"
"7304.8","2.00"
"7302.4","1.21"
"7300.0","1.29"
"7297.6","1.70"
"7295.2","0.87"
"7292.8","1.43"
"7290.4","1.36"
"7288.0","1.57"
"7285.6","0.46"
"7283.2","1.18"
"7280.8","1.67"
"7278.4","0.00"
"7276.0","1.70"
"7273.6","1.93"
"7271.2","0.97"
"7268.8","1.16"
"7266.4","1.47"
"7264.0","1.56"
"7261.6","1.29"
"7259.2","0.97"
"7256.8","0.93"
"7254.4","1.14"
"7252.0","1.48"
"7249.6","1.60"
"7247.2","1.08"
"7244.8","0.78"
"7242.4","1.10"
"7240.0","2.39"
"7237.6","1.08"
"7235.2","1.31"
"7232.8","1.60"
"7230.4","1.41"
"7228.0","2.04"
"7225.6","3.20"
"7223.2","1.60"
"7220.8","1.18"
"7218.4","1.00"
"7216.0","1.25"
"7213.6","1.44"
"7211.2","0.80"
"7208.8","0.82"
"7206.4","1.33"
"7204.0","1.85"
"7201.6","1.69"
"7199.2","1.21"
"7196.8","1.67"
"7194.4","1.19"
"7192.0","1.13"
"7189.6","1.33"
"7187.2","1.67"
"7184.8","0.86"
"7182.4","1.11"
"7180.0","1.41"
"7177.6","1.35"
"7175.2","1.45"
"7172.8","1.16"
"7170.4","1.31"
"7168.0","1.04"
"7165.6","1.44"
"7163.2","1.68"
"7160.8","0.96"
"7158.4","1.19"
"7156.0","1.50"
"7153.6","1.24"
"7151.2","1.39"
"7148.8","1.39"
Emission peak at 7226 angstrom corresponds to [S II]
